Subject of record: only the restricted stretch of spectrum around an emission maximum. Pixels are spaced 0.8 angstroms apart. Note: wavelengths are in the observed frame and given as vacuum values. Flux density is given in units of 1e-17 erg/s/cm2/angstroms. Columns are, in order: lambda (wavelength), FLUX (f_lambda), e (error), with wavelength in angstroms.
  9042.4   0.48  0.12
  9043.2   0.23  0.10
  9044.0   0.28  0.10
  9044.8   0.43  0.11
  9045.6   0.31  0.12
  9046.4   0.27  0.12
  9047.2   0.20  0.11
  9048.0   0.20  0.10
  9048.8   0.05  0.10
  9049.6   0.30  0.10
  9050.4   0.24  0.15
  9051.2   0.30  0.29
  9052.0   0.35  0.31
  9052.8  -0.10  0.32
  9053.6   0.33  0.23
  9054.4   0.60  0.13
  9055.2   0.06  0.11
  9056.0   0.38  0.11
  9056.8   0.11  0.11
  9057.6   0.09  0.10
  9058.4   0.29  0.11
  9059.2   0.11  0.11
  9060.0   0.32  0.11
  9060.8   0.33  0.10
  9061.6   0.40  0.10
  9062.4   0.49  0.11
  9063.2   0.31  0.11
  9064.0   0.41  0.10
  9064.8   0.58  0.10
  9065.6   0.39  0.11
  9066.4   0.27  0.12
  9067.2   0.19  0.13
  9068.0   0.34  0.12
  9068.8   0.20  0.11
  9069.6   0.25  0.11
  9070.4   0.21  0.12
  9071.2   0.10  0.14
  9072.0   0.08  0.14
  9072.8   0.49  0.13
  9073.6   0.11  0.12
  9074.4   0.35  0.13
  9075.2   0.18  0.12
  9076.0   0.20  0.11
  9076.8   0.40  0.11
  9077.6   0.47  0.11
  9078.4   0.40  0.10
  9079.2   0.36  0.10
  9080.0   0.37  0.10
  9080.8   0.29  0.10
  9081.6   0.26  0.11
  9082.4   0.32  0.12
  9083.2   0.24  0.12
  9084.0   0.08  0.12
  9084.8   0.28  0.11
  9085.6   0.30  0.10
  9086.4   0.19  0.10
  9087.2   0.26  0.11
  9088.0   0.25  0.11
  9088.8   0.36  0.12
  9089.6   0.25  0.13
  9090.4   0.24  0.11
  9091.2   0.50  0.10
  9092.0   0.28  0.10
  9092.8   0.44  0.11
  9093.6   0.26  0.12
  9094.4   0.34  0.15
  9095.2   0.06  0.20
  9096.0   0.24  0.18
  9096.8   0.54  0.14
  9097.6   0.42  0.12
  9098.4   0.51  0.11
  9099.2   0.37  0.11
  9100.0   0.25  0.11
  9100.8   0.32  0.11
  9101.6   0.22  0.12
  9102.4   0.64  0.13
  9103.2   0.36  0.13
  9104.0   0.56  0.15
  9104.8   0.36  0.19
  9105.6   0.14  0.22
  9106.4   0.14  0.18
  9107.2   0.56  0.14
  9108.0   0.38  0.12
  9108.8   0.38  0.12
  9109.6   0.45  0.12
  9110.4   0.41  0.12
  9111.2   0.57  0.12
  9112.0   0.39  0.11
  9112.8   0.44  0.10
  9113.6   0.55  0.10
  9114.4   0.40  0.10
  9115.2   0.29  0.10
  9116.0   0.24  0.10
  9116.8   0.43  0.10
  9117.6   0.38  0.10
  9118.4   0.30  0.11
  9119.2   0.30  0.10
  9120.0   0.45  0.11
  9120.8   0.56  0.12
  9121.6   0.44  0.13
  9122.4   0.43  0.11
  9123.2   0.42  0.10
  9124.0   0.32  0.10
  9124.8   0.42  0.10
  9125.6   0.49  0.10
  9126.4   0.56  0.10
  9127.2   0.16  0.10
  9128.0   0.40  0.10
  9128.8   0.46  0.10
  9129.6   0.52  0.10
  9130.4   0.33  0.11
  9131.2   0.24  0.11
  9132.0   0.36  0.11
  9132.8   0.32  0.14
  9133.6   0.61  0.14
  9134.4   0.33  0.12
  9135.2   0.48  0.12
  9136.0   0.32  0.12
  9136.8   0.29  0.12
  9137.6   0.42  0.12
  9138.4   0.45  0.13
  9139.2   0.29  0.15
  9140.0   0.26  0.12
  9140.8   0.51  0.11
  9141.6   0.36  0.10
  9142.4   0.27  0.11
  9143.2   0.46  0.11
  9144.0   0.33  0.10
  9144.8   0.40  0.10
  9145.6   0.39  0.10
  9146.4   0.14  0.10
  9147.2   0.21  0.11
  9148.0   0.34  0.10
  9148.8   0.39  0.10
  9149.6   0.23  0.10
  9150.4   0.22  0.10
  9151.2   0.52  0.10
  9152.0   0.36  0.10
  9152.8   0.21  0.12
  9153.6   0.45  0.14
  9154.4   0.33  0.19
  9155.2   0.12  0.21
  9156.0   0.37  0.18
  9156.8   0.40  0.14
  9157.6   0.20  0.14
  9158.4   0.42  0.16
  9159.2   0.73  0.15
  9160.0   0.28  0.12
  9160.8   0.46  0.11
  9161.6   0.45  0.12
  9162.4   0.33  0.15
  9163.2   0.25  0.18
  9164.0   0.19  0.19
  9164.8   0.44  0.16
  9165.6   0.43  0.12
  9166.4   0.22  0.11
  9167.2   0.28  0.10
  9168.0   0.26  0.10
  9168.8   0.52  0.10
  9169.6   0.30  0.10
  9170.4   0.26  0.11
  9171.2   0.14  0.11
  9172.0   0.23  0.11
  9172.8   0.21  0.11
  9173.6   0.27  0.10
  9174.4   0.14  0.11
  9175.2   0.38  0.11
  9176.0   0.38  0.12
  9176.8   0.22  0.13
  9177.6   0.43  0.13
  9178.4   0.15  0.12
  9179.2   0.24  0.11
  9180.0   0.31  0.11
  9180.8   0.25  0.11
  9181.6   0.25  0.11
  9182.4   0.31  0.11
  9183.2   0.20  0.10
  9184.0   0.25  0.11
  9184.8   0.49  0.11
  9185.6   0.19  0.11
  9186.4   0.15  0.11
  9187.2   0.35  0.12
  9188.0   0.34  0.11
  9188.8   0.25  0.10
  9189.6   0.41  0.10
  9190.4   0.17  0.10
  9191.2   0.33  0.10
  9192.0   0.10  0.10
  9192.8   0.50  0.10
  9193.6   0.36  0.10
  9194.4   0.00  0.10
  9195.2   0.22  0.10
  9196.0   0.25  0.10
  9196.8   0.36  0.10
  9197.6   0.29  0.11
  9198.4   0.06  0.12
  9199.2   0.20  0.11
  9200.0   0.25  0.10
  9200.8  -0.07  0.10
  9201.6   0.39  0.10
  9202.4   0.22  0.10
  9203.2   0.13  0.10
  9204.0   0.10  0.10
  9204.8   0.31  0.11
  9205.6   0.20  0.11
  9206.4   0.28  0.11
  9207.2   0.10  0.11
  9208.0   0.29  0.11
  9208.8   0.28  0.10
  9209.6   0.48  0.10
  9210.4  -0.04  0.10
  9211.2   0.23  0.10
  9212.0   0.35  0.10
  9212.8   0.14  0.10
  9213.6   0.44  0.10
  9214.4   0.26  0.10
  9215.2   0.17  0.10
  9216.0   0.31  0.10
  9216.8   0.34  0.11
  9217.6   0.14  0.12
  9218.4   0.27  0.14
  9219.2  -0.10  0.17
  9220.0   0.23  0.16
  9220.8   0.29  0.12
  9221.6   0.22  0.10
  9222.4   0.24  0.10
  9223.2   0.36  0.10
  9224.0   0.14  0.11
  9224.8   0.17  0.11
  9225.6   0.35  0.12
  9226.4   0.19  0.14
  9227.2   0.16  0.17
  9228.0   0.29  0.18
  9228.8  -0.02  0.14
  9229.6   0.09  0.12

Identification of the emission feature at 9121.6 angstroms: Mg II 2798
